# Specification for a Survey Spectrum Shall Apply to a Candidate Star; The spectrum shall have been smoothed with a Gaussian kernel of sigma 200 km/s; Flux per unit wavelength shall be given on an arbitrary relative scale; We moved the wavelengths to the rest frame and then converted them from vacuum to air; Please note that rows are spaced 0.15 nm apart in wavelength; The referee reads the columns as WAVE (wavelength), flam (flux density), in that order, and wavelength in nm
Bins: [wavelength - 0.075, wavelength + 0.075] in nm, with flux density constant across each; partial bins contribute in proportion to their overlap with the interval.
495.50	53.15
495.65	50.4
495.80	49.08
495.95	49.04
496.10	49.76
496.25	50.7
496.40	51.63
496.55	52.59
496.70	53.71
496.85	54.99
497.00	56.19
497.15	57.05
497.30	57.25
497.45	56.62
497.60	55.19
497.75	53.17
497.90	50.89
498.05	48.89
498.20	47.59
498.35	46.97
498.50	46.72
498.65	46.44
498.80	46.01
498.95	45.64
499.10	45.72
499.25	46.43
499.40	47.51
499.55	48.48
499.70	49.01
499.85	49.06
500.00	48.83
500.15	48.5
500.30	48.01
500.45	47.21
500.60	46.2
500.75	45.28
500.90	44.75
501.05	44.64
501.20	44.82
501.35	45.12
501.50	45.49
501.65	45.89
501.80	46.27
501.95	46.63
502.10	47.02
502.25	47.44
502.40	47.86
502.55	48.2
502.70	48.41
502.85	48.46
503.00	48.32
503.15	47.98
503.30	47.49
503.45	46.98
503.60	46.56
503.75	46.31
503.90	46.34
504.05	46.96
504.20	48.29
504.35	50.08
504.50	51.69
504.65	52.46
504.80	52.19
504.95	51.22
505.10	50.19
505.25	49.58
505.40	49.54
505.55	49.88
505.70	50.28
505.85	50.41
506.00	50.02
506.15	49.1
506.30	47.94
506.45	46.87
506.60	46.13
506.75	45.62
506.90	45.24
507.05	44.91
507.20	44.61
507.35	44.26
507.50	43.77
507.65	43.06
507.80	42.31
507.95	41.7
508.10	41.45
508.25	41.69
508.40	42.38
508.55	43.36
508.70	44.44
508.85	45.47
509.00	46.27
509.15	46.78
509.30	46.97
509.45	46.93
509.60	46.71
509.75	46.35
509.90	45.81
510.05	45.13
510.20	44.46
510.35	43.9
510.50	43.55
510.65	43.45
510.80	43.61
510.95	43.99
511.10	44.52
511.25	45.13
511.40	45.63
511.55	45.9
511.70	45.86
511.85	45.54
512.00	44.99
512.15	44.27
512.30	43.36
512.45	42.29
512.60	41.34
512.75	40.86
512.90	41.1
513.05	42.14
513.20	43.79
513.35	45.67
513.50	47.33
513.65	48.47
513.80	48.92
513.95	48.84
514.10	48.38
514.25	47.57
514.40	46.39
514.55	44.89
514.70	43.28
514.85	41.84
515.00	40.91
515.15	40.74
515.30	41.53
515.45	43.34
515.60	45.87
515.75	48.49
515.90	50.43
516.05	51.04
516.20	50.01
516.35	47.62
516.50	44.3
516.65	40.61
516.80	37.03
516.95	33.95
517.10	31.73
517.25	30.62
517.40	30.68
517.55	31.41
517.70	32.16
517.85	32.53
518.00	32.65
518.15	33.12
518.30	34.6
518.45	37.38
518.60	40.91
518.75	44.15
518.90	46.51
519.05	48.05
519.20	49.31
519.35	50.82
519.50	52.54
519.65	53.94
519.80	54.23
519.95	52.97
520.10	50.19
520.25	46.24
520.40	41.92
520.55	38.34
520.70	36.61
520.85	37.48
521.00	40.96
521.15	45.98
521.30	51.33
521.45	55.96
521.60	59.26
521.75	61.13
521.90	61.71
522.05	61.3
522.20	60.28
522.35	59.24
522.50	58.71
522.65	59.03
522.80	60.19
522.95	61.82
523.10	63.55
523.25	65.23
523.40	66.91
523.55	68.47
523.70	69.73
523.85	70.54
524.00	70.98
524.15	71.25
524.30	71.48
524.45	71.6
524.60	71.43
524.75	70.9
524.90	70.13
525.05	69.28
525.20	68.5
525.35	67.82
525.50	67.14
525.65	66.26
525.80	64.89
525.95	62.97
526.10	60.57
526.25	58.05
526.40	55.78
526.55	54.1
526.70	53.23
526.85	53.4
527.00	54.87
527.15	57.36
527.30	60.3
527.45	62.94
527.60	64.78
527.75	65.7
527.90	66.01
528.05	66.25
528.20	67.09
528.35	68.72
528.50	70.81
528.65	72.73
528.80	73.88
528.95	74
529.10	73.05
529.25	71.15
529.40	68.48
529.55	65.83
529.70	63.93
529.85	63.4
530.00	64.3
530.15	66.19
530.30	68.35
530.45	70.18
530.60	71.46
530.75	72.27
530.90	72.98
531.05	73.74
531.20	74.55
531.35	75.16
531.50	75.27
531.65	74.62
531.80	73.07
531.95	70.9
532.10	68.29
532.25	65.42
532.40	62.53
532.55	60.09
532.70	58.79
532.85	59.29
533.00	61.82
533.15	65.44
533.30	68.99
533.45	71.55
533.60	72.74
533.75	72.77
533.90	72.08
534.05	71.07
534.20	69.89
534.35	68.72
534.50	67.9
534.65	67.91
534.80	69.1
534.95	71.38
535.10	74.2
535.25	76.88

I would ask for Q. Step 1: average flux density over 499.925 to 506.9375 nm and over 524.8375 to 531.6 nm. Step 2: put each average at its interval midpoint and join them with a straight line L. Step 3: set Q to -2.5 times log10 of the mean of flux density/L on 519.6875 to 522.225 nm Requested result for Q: 0.21 mag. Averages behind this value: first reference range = 47.9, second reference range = 66.4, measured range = 50.2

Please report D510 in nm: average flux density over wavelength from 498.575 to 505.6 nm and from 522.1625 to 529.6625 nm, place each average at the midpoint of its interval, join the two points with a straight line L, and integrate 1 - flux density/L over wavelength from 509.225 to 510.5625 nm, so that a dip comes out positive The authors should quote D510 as 0.20 nm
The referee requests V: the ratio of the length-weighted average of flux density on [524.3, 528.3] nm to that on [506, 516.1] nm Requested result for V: 1.42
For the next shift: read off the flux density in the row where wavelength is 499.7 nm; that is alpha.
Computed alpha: 49.01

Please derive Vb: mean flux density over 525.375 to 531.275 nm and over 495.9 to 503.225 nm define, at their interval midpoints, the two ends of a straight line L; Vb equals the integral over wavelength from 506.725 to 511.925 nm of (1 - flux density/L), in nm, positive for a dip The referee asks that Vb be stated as 0.95 nm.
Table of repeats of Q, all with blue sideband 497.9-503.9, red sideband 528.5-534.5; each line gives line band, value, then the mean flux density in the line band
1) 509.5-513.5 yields 0.23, 44.3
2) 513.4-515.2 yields 0.23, 45.7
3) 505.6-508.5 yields 0.14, 45.4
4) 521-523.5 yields 0.06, 59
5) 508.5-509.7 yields 0.16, 45.9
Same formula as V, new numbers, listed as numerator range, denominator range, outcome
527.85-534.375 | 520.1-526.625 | 1.15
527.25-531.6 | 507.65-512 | 1.55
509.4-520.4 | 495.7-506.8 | 0.90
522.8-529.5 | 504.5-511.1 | 1.43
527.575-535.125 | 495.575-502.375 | 1.41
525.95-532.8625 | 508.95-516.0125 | 1.47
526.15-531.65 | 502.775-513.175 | 1.45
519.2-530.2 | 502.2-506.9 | 1.26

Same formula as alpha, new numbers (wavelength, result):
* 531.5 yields 75.27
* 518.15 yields 33.12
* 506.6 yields 46.13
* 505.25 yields 49.58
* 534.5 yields 67.9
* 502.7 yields 48.41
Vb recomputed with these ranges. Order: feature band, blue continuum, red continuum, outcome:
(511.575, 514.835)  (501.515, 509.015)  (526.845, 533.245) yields 0.52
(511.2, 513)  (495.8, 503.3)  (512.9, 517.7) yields 0.01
